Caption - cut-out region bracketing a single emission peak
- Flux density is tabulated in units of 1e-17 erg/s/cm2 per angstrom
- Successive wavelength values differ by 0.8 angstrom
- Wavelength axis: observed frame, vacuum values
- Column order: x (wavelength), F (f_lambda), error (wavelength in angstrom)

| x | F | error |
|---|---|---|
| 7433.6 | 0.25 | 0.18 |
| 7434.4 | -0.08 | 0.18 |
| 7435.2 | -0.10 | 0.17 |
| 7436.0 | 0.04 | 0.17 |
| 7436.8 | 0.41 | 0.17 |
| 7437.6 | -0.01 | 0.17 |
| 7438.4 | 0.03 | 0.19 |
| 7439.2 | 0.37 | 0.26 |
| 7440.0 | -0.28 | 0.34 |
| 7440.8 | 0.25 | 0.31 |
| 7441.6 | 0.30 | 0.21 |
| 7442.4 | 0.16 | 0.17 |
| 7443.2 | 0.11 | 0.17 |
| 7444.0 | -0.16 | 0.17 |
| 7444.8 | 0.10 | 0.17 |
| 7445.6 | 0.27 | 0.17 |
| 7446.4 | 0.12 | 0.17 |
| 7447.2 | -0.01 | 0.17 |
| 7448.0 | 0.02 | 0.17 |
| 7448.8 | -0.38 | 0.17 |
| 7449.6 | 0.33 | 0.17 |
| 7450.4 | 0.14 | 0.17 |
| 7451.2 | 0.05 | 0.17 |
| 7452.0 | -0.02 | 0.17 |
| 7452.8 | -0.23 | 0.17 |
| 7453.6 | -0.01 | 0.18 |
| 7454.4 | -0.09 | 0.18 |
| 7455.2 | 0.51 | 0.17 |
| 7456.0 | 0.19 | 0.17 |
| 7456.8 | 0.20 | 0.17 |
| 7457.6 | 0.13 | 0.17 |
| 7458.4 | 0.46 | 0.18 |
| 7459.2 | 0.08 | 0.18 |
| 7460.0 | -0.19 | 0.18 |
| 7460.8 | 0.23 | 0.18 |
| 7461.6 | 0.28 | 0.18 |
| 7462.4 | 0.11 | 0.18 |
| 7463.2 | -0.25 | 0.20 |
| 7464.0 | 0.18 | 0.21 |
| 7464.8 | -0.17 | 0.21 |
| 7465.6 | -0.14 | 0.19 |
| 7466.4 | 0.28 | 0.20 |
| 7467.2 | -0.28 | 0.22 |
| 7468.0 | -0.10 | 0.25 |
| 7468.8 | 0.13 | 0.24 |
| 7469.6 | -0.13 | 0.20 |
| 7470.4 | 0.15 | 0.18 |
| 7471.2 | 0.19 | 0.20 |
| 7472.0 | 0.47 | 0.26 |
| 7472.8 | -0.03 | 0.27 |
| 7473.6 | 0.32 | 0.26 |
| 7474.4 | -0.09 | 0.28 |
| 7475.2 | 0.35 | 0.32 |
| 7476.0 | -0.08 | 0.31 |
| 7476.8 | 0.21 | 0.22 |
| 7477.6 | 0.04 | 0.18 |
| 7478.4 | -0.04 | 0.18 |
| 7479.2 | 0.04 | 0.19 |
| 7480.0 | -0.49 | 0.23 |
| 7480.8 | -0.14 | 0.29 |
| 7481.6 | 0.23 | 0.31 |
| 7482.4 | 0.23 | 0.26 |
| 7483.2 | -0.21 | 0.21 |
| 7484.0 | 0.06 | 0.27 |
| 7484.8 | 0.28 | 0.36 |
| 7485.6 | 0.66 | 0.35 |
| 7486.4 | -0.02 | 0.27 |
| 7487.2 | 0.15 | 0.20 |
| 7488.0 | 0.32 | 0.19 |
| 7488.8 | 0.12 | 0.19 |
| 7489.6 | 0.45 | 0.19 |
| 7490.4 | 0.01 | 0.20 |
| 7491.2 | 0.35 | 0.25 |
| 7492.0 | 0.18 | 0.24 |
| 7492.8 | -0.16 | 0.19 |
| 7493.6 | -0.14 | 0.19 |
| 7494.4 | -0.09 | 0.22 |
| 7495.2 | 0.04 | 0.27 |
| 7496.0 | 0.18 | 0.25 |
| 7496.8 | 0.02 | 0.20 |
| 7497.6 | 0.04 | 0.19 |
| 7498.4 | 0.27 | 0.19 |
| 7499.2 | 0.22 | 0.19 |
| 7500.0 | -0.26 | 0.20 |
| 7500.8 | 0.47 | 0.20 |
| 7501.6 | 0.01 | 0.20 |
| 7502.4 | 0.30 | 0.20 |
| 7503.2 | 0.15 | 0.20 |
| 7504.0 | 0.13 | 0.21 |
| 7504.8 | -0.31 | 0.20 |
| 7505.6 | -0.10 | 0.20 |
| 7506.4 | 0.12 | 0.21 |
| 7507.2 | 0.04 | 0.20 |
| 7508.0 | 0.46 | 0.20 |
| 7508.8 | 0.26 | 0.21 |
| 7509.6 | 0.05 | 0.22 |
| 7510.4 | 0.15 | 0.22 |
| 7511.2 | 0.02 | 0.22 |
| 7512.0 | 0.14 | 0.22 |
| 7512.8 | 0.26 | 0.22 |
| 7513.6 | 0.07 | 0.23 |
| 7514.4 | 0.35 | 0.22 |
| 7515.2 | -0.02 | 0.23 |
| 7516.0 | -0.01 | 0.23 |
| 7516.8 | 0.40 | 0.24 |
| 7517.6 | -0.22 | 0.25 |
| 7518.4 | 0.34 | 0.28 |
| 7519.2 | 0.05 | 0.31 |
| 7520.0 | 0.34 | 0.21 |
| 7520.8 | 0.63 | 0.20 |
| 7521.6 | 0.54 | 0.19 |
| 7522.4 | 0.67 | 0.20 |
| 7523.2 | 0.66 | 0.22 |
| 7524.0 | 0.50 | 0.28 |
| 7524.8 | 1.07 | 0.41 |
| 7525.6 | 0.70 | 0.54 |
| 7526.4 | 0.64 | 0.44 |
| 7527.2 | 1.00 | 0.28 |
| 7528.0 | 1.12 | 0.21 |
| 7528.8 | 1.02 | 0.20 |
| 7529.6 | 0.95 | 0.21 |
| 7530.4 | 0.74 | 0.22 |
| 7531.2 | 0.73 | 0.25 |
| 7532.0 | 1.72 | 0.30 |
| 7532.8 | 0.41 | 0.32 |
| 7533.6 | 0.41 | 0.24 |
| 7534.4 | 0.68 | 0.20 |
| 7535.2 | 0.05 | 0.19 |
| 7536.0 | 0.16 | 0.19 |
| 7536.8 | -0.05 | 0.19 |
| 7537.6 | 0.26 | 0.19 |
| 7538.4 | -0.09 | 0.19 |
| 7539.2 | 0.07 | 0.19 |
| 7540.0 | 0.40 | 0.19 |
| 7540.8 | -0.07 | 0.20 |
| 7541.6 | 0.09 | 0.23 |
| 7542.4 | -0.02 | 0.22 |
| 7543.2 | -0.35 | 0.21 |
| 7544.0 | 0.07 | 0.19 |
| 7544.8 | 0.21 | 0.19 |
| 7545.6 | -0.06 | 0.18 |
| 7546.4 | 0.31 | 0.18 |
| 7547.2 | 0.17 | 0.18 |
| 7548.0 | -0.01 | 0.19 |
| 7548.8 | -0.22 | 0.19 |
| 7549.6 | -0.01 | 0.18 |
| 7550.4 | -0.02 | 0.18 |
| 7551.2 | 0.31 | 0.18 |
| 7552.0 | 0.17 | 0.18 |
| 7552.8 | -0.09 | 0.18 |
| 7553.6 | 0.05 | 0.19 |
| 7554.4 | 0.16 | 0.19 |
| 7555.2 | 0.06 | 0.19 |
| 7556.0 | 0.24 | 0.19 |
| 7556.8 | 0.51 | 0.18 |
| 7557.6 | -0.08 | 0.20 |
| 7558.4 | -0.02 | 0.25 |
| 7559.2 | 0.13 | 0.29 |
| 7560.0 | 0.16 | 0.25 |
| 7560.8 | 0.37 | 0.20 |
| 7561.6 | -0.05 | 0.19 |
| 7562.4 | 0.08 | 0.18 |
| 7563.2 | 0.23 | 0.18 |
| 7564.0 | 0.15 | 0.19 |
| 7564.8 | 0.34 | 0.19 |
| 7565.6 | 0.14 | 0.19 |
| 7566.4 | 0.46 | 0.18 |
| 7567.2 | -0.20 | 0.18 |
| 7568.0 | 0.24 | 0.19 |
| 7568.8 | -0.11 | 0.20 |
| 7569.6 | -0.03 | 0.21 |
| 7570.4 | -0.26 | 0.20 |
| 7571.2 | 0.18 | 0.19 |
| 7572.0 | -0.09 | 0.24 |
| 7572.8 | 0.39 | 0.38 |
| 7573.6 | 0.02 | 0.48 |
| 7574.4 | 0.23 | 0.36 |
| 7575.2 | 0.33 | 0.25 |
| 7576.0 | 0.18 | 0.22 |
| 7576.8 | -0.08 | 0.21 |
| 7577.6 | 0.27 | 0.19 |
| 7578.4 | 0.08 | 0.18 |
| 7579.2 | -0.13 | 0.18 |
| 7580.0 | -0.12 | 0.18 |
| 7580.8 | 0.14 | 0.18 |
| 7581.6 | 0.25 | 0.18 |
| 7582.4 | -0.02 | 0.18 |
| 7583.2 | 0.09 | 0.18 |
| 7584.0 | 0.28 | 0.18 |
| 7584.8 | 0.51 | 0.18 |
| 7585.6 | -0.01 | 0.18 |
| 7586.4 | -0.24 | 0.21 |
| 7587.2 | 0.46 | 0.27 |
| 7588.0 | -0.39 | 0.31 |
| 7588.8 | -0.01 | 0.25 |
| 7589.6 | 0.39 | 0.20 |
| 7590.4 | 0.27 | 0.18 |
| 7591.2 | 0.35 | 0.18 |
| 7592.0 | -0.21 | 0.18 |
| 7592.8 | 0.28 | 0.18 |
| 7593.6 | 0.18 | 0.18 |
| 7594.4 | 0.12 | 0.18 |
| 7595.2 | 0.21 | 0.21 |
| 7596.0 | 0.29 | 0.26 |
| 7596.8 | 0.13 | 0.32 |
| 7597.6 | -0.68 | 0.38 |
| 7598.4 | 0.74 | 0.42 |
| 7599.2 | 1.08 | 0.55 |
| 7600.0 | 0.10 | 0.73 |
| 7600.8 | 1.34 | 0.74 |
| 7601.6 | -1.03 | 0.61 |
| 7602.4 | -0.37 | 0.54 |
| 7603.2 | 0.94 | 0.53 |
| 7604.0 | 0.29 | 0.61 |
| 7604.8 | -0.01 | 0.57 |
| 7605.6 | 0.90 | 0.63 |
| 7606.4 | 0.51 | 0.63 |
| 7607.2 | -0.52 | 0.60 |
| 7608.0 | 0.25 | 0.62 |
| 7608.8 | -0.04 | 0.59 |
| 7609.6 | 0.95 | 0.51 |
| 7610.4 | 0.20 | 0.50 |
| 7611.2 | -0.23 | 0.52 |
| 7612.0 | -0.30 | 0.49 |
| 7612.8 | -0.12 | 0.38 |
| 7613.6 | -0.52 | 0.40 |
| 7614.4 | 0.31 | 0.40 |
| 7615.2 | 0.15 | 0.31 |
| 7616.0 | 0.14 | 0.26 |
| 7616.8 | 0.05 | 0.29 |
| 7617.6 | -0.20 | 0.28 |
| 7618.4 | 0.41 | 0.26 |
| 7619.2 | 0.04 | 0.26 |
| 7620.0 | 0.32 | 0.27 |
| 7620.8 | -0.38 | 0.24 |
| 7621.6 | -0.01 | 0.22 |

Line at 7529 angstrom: [O II] 3727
